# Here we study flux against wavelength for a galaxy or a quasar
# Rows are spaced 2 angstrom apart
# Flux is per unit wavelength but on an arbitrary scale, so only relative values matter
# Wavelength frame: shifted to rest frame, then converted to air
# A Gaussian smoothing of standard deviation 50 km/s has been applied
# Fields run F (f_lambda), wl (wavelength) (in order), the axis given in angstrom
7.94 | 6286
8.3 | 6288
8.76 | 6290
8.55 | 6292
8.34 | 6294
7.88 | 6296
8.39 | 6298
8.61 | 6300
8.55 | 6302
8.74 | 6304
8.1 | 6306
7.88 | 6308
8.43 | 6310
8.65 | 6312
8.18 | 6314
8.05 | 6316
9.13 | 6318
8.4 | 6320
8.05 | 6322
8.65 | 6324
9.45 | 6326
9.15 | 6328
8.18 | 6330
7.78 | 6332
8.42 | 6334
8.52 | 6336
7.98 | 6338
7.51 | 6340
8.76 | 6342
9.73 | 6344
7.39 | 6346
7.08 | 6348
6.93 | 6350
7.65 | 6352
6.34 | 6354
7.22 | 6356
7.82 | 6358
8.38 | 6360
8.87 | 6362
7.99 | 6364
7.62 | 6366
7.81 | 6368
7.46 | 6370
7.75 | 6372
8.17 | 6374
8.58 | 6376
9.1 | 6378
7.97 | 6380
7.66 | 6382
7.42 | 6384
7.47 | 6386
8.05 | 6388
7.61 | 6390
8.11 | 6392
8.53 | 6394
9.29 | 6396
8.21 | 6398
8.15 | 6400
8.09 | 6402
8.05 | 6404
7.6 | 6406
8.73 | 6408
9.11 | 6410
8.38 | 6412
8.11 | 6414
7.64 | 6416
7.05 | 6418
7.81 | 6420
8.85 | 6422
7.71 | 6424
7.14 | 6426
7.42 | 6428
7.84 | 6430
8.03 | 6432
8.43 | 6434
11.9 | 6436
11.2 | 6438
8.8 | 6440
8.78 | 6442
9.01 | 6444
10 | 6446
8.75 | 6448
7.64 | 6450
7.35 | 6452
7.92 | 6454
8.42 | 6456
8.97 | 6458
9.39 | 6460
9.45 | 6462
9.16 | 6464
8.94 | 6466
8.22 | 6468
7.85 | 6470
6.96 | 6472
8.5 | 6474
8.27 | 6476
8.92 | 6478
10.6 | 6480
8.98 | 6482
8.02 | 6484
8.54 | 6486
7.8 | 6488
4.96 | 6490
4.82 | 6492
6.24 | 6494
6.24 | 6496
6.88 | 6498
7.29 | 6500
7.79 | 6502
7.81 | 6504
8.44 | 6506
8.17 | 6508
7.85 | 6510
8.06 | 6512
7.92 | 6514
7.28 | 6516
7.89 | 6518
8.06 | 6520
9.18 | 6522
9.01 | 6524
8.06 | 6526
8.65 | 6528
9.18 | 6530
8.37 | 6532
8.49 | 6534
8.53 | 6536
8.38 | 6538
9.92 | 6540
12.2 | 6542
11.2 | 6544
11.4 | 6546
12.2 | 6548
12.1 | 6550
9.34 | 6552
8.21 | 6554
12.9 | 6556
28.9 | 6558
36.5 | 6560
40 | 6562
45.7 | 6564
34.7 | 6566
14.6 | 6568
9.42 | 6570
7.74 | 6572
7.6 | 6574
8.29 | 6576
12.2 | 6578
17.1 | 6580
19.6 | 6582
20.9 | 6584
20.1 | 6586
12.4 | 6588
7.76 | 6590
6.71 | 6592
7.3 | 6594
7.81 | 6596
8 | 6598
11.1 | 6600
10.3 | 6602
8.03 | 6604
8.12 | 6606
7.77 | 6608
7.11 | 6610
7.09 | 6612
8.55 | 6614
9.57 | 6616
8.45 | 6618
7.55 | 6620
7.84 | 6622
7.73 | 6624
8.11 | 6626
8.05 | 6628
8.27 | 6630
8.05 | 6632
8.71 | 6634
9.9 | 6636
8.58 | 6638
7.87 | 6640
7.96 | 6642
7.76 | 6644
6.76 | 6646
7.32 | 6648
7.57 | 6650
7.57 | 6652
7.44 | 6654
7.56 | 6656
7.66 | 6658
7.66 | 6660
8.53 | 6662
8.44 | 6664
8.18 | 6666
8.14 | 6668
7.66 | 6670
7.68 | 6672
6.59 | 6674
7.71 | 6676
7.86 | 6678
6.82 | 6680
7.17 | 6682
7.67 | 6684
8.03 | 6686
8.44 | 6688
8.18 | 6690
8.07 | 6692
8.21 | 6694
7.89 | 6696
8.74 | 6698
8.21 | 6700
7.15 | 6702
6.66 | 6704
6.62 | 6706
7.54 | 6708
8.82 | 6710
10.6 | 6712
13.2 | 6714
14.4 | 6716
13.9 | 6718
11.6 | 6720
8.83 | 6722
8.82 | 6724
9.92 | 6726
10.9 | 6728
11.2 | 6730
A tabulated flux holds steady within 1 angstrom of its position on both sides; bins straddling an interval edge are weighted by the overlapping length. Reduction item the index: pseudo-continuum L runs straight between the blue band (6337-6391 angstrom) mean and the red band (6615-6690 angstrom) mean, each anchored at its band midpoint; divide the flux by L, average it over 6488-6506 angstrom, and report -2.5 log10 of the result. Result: 0.180 mag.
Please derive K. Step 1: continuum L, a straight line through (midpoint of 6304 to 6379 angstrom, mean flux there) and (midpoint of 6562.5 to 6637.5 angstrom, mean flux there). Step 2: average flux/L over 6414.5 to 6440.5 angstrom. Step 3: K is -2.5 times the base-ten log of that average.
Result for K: 0.112 mag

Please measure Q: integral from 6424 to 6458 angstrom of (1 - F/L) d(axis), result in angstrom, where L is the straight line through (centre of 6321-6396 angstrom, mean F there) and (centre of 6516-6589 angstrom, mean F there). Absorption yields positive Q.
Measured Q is 6.8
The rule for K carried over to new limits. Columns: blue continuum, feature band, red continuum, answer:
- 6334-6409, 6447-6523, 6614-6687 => 0.00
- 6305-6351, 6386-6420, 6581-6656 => 0.05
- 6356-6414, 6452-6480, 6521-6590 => 0.31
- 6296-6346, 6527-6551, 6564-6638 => 0.05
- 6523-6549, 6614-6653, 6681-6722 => 0.15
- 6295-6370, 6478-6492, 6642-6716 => 0.02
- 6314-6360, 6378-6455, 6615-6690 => -0.03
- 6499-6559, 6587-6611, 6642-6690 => 0.02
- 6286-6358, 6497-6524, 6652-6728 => 0.06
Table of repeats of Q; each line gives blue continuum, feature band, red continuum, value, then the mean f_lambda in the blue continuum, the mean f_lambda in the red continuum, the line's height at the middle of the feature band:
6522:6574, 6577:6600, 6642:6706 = 0.39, 15.2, 7.71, 12.8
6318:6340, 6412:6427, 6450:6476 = 1.09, 8.45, 8.39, 8.41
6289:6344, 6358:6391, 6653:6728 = 1.83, 8.43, 8.59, 8.46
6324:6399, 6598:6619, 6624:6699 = -1.70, 8.06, 7.91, 7.94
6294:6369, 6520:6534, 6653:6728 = -0.46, 8.17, 8.59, 8.4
